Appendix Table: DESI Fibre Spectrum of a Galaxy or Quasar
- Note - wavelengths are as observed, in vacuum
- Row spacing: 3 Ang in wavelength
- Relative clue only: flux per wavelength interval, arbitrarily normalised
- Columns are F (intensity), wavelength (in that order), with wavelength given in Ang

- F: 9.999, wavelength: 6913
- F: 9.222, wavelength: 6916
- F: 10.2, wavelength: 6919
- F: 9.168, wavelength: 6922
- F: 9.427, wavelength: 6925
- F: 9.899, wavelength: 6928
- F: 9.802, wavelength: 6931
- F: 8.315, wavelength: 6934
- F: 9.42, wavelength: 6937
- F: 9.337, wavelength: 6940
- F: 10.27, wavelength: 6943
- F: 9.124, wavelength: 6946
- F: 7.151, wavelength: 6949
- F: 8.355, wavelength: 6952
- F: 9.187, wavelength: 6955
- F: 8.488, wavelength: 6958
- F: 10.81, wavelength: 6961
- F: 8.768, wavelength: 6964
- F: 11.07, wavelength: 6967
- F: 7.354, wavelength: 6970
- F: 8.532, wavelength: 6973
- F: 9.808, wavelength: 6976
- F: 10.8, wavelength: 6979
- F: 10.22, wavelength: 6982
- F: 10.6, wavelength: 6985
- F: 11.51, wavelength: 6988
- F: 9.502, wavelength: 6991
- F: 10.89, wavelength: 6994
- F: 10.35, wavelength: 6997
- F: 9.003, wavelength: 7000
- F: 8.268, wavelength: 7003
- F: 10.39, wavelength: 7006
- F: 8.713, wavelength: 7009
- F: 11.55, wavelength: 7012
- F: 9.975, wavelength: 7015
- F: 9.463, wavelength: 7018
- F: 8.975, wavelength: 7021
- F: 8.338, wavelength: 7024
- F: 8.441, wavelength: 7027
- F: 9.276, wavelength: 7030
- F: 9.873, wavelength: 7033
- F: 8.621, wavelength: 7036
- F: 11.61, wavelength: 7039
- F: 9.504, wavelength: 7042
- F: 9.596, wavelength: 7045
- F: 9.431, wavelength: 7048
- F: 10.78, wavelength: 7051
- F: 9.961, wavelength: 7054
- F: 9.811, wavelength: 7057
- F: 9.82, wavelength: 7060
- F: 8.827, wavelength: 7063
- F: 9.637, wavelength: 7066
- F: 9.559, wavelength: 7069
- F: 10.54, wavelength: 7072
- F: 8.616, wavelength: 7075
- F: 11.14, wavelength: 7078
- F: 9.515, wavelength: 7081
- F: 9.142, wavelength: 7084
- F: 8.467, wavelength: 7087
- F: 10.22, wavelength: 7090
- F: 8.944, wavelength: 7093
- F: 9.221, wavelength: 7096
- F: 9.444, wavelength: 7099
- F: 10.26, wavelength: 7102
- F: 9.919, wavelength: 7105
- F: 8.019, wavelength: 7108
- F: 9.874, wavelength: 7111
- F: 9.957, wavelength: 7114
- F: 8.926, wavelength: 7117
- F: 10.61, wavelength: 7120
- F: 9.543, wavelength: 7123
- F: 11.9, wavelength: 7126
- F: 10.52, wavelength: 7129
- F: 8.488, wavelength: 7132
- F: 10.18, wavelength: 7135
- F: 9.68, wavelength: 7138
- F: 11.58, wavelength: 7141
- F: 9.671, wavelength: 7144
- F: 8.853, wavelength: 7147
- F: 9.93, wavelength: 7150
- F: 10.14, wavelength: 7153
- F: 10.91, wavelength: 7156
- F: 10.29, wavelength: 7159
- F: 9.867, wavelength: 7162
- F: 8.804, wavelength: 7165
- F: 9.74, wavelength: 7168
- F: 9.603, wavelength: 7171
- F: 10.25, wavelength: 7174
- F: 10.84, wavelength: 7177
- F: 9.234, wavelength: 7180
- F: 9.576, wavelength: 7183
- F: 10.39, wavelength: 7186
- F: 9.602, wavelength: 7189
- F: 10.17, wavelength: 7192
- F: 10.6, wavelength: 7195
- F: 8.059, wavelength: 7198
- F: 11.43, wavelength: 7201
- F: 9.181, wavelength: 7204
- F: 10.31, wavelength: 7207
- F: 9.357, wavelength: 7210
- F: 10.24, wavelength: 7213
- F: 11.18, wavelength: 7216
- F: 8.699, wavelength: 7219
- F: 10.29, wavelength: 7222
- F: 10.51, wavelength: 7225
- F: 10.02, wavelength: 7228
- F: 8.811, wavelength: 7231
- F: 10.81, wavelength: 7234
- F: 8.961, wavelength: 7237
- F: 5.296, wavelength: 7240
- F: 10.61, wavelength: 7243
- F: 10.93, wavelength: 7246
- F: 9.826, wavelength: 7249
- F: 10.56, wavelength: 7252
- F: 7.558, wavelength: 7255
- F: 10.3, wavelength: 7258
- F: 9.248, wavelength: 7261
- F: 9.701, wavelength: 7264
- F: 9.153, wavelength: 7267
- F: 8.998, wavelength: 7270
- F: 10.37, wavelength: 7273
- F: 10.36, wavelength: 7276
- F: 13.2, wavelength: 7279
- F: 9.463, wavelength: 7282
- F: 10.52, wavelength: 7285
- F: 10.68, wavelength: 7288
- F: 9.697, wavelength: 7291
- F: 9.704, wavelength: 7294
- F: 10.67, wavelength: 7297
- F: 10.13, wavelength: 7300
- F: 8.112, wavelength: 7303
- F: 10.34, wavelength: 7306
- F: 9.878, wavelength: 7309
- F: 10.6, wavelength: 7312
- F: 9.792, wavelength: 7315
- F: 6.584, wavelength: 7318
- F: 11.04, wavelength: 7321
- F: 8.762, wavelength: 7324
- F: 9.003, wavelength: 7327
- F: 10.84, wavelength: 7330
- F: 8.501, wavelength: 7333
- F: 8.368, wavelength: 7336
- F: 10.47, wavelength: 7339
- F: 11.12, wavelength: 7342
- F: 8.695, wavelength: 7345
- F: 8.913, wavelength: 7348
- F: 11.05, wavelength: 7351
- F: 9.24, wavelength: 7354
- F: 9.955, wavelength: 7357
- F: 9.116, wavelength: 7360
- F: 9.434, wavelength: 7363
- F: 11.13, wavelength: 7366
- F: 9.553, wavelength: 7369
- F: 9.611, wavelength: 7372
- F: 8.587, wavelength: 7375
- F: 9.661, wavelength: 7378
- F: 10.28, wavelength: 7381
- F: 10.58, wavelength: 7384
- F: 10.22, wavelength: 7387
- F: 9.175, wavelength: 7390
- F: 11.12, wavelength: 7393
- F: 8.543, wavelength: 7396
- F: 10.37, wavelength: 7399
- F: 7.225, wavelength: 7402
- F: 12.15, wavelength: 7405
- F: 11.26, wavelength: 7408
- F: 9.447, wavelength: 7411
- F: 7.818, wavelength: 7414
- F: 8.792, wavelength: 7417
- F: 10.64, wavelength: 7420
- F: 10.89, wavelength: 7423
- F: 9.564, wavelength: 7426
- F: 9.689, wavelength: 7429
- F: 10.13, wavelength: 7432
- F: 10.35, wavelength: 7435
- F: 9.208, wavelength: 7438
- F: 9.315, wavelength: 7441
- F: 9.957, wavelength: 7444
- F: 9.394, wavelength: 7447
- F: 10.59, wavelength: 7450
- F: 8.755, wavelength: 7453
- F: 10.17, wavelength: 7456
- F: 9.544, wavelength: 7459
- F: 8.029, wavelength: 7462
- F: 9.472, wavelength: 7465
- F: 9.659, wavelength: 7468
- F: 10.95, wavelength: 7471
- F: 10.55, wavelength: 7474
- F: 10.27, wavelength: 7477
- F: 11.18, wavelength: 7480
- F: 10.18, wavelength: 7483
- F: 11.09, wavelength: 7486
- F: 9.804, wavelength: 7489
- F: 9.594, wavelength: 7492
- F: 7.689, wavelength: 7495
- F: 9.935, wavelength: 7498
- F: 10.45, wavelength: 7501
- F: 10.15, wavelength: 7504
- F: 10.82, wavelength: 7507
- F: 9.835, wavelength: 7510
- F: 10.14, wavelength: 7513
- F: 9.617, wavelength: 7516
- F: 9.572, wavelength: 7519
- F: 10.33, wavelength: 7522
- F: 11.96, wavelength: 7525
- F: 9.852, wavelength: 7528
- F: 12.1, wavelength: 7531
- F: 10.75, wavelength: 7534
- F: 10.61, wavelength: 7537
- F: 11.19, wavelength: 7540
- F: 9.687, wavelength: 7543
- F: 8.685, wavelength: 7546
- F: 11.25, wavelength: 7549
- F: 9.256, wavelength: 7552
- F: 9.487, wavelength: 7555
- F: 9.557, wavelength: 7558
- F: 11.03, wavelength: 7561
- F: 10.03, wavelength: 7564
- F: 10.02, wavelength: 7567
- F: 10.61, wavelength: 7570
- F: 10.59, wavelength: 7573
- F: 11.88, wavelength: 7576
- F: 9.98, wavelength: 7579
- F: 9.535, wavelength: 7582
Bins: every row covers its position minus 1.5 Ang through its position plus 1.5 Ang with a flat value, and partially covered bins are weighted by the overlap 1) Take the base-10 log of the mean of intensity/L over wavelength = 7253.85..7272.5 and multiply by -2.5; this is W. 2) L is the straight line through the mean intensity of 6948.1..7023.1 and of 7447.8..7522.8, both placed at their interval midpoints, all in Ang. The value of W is 0.06 mag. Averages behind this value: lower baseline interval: 9.6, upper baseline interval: 9.93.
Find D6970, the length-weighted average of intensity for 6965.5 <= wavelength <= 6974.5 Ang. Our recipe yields 8.99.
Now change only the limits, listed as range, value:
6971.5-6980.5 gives 9.71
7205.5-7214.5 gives 9.97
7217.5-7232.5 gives 9.67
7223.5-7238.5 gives 9.82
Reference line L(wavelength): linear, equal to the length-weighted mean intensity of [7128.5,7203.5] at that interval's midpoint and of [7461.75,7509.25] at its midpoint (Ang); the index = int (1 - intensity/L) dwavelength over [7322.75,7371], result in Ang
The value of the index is 1.7 Ang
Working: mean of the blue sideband 9.92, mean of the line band 9.64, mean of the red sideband 10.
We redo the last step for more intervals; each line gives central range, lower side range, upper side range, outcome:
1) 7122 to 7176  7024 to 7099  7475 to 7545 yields -1.6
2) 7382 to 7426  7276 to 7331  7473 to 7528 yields 0.8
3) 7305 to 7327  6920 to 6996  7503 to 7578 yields 1.1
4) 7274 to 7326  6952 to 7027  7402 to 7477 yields -1.1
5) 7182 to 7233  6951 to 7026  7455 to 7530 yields -0.5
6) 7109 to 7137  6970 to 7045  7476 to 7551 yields -0.4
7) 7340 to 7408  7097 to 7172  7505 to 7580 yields 2.1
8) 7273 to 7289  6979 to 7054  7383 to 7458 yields -1.6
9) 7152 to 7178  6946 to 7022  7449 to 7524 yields -0.9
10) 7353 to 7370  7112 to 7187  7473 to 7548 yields 0.6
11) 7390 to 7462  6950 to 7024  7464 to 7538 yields 3.1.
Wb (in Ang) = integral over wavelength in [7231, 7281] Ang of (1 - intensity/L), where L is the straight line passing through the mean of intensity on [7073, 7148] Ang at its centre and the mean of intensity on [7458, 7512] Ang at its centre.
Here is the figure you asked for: 0.5 Ang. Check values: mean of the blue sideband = 9.72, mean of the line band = 9.71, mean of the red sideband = 9.96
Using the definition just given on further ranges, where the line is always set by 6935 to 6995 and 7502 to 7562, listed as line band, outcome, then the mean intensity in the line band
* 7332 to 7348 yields 1.0 Ang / 9.41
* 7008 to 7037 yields 0.8 Ang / 9.35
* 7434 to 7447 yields 0.7 Ang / 9.65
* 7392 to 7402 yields 0.6 Ang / 9.54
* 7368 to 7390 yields 0.7 Ang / 9.75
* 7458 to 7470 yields 1.1 Ang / 9.23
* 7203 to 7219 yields -0.1 Ang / 9.95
